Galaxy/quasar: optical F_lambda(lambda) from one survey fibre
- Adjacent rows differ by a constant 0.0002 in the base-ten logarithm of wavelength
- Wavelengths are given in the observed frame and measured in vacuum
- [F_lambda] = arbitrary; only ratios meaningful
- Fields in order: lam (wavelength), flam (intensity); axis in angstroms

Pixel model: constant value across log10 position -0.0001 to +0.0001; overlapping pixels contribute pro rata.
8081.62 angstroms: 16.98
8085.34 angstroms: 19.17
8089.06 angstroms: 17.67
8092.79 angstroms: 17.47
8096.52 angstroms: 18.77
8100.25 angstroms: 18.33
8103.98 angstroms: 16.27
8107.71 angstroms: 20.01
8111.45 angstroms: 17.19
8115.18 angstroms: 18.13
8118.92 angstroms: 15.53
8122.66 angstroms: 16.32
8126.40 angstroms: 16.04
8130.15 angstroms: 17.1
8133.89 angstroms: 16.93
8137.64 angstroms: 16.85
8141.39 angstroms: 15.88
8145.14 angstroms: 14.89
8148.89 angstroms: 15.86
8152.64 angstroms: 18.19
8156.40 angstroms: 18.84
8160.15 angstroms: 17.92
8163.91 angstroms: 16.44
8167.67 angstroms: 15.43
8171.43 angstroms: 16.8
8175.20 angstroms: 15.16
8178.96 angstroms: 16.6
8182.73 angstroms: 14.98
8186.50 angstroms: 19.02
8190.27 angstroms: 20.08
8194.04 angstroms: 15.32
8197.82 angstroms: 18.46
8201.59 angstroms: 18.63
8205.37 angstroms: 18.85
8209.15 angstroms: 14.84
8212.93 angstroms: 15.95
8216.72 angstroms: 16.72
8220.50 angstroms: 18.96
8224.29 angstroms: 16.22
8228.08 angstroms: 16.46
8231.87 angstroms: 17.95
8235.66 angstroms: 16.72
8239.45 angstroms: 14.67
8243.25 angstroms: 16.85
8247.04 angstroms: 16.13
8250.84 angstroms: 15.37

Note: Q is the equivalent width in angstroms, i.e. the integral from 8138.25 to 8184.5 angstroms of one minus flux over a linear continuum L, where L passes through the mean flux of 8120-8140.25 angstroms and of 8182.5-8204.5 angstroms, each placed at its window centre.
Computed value 2.2 angstroms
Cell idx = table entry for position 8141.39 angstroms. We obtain 15.88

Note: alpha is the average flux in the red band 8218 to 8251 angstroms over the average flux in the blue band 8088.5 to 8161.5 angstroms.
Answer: 1.0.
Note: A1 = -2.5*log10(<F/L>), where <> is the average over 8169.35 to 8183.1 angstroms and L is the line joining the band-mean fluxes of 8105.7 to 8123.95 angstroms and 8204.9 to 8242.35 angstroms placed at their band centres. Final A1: 0.07 mag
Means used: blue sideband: 17.5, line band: 16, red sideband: 16.7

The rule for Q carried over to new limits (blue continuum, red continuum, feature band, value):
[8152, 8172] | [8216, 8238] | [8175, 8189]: 0.4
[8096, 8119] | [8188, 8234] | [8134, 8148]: 1.3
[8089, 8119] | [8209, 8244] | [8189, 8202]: -0.8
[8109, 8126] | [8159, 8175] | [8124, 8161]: -0.4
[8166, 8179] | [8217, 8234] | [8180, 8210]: -1.9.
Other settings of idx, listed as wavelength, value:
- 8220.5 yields 18.96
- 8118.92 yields 15.53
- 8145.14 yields 14.89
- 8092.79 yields 17.47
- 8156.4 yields 18.84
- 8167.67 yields 15.43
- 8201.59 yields 18.63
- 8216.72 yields 16.72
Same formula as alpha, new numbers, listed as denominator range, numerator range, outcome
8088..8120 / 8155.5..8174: 0.95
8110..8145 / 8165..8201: 1.02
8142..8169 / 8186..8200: 1.08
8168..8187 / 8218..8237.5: 1.06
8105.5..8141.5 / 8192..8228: 1.00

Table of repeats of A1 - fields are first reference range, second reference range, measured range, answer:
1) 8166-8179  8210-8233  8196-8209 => -0.10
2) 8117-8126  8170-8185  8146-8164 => -0.10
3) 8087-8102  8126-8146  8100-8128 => 0.01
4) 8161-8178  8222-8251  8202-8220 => -0.04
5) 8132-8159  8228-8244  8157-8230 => -0.02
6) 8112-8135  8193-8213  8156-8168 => -0.02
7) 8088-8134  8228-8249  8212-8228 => -0.02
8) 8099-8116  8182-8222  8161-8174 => 0.09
